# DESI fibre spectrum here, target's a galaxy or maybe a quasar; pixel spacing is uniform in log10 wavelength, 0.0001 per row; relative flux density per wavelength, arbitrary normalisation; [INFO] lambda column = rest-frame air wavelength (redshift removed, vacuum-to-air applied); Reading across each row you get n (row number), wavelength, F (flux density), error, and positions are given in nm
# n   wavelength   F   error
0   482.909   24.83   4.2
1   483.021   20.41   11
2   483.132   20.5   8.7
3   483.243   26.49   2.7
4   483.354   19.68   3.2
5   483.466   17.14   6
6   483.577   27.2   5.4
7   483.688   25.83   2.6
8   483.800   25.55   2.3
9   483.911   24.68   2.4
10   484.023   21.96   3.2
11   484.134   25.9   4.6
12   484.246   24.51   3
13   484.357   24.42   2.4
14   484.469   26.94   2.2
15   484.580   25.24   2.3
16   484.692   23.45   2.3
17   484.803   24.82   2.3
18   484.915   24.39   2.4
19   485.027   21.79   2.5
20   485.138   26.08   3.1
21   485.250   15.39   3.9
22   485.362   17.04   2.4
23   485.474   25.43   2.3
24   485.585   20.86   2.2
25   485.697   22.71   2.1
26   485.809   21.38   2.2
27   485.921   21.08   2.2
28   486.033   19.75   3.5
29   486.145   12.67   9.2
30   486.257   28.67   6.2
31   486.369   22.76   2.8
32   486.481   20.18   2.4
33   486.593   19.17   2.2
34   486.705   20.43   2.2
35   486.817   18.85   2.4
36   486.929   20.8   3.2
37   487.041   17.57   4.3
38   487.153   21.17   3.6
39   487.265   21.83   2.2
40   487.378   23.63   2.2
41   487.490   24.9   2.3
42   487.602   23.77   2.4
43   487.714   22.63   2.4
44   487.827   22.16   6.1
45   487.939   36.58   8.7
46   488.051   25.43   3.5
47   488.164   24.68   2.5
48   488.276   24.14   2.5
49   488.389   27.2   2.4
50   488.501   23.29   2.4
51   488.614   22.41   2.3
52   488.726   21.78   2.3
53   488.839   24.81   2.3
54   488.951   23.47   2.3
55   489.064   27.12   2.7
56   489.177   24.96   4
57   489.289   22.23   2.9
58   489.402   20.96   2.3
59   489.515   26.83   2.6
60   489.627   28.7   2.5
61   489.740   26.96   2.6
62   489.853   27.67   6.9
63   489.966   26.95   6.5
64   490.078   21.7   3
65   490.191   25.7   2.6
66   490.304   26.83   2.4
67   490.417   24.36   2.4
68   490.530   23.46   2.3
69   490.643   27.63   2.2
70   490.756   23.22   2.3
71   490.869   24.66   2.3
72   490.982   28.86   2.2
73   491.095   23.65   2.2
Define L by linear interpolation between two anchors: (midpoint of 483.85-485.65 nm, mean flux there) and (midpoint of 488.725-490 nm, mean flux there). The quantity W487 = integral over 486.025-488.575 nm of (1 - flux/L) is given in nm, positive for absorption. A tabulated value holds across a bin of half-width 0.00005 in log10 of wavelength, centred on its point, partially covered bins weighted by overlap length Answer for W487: 0.18 nm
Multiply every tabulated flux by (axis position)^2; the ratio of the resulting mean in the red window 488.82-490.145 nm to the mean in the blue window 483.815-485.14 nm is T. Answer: 1.05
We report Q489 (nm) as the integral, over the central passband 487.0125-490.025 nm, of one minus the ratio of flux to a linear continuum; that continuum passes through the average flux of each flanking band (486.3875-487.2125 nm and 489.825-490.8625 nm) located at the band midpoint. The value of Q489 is -0.30 nm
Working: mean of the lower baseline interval 19.9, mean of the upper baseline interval 25.2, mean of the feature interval 24.7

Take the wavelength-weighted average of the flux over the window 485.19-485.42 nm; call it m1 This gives 16.4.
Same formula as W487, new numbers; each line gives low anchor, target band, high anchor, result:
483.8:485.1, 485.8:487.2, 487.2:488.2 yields 0.255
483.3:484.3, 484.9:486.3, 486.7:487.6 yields 0.077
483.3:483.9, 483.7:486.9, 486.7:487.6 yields -0.007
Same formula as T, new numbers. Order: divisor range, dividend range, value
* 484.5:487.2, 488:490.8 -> 1.18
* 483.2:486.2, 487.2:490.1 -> 1.12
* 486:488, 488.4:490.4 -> 1.14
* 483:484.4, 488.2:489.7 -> 1.07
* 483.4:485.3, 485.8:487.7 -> 0.90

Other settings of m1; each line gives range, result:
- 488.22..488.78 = 23.8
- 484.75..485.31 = 22.4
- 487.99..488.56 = 25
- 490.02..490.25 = 23.8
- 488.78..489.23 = 25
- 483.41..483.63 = 22.1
